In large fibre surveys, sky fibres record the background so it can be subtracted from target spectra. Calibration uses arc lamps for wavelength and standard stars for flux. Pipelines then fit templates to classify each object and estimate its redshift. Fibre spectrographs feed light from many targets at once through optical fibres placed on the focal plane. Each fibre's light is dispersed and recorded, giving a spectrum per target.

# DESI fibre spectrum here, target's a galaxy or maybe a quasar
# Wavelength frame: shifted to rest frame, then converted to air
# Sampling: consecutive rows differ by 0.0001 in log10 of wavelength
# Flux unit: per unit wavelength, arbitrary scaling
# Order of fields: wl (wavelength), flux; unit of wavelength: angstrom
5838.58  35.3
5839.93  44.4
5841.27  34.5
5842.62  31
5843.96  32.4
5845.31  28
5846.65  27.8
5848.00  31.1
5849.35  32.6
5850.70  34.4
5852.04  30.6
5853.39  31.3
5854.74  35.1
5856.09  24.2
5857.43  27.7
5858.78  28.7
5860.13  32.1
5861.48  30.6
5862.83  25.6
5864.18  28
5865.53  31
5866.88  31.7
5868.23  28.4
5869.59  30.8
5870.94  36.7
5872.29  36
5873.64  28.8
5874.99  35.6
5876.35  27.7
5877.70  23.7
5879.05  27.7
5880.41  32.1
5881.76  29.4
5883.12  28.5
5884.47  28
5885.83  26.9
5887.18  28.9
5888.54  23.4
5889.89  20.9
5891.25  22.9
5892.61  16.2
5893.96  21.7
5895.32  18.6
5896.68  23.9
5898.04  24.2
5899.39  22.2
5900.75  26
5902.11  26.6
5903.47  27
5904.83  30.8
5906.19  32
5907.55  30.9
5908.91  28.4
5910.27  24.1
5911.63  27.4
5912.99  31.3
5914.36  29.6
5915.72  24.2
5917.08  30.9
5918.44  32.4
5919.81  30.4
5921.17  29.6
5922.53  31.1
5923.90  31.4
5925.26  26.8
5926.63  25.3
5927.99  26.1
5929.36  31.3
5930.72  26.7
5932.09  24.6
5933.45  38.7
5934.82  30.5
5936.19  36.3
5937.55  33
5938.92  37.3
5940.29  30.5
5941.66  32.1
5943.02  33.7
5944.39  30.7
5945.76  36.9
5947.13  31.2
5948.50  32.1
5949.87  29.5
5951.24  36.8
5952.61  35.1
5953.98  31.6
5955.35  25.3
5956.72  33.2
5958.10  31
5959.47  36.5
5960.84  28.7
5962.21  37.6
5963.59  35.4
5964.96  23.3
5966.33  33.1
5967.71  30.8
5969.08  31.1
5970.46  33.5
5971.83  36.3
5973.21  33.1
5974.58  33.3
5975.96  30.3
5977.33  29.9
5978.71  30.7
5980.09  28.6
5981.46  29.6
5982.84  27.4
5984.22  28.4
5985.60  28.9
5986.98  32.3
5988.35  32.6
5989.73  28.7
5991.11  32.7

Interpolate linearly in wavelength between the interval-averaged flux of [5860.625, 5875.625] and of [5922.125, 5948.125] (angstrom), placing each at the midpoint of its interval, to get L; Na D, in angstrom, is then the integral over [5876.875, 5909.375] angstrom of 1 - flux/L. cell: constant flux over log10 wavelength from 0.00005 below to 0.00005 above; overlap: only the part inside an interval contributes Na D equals 5.6 angstrom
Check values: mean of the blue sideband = 31.2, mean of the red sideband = 31.3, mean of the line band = 25.9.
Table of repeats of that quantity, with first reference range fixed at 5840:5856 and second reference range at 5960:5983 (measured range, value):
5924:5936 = 0.92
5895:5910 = 2.44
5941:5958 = -0.41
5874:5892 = 2.52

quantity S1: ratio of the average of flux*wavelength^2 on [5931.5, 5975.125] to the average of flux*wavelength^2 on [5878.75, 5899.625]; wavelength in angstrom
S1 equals 1.35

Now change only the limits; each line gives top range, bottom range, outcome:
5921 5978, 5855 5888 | 1.10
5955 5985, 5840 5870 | 1.06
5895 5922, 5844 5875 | 0.92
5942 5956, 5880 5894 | 1.30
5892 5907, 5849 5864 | 0.83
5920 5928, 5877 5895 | 1.15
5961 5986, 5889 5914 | 1.26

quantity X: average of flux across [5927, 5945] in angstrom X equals 31.6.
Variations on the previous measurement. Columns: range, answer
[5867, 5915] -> 27.4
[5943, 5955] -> 32.8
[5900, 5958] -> 30.5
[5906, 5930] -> 29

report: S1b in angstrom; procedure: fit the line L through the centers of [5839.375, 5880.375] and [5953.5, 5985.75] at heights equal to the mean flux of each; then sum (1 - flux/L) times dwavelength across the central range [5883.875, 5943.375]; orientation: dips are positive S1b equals 5.77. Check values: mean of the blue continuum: 30.9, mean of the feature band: 28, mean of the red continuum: 31.2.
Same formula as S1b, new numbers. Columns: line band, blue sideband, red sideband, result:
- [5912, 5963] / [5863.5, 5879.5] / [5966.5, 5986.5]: -0.9 angstrom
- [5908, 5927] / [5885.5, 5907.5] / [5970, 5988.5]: -1.9 angstrom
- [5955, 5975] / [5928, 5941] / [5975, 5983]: -1.3 angstrom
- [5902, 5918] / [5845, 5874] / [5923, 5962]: 1.3 angstrom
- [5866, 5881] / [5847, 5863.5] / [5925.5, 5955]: -0.1 angstrom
